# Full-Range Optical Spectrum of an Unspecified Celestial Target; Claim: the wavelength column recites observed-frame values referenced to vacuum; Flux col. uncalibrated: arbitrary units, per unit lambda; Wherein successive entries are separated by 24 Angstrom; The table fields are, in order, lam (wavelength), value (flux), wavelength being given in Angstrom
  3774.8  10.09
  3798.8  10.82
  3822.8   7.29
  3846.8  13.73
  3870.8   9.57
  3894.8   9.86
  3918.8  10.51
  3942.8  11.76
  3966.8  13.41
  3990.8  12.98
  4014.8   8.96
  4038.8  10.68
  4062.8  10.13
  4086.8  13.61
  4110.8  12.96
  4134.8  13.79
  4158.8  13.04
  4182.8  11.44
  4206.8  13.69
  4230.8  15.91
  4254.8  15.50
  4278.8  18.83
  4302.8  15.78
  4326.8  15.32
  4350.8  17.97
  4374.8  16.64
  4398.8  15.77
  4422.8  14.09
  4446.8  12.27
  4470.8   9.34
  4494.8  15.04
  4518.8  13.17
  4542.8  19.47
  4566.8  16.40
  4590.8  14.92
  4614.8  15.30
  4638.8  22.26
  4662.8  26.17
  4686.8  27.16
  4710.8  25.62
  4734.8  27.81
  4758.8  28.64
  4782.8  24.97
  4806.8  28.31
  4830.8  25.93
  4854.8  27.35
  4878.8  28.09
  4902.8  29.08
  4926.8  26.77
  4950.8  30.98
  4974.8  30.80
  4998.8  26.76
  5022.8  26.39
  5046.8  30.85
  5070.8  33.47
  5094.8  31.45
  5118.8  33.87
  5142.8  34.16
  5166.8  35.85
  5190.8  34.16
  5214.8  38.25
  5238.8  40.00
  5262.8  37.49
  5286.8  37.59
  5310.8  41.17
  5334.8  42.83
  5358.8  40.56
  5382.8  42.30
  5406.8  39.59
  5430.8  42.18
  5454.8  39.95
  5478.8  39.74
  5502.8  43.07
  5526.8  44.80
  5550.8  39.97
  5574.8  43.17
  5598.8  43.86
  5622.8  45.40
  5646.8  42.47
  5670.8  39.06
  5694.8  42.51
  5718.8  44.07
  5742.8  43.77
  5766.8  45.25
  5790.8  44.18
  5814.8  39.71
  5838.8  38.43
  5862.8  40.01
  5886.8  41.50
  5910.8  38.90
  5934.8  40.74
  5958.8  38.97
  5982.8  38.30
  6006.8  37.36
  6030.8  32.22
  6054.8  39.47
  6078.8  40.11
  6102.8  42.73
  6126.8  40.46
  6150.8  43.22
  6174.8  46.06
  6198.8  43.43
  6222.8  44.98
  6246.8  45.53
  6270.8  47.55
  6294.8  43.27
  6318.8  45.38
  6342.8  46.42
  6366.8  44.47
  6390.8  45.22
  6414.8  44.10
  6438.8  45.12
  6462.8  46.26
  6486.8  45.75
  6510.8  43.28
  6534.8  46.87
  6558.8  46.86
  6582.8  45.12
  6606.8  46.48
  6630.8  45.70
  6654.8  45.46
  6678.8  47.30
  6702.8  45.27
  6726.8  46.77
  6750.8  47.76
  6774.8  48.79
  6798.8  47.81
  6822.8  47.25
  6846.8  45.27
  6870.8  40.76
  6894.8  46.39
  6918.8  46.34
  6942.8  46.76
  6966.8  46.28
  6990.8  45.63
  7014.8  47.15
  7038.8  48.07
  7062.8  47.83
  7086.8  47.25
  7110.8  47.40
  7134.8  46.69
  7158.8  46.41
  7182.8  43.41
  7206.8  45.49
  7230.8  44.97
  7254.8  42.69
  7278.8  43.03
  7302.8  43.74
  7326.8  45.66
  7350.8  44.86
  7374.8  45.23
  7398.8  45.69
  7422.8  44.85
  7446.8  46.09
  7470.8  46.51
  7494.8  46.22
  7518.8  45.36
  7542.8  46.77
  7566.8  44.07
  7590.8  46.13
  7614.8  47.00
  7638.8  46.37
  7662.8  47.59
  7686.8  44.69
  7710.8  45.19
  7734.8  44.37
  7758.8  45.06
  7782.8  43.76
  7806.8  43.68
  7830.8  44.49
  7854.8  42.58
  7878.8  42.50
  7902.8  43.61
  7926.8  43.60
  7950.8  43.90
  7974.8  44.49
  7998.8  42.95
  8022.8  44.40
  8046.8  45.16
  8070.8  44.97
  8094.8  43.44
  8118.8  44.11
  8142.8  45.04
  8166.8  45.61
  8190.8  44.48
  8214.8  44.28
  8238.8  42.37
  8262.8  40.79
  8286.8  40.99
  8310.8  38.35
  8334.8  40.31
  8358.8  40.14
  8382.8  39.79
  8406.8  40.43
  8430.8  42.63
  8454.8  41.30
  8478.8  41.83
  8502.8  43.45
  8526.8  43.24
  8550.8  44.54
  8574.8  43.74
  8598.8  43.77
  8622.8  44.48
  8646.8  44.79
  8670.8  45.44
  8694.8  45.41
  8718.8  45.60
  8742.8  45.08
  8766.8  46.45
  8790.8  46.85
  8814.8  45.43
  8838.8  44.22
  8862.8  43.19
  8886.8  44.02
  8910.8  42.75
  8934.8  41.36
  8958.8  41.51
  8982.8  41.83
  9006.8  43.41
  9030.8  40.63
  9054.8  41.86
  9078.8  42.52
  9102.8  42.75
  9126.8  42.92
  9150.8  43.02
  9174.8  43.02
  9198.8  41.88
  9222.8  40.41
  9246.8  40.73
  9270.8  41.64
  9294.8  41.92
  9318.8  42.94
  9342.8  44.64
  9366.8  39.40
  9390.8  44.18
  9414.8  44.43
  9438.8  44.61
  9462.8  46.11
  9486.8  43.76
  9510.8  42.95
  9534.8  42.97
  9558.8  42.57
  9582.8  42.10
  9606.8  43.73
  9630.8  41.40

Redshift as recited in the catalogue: 0.16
